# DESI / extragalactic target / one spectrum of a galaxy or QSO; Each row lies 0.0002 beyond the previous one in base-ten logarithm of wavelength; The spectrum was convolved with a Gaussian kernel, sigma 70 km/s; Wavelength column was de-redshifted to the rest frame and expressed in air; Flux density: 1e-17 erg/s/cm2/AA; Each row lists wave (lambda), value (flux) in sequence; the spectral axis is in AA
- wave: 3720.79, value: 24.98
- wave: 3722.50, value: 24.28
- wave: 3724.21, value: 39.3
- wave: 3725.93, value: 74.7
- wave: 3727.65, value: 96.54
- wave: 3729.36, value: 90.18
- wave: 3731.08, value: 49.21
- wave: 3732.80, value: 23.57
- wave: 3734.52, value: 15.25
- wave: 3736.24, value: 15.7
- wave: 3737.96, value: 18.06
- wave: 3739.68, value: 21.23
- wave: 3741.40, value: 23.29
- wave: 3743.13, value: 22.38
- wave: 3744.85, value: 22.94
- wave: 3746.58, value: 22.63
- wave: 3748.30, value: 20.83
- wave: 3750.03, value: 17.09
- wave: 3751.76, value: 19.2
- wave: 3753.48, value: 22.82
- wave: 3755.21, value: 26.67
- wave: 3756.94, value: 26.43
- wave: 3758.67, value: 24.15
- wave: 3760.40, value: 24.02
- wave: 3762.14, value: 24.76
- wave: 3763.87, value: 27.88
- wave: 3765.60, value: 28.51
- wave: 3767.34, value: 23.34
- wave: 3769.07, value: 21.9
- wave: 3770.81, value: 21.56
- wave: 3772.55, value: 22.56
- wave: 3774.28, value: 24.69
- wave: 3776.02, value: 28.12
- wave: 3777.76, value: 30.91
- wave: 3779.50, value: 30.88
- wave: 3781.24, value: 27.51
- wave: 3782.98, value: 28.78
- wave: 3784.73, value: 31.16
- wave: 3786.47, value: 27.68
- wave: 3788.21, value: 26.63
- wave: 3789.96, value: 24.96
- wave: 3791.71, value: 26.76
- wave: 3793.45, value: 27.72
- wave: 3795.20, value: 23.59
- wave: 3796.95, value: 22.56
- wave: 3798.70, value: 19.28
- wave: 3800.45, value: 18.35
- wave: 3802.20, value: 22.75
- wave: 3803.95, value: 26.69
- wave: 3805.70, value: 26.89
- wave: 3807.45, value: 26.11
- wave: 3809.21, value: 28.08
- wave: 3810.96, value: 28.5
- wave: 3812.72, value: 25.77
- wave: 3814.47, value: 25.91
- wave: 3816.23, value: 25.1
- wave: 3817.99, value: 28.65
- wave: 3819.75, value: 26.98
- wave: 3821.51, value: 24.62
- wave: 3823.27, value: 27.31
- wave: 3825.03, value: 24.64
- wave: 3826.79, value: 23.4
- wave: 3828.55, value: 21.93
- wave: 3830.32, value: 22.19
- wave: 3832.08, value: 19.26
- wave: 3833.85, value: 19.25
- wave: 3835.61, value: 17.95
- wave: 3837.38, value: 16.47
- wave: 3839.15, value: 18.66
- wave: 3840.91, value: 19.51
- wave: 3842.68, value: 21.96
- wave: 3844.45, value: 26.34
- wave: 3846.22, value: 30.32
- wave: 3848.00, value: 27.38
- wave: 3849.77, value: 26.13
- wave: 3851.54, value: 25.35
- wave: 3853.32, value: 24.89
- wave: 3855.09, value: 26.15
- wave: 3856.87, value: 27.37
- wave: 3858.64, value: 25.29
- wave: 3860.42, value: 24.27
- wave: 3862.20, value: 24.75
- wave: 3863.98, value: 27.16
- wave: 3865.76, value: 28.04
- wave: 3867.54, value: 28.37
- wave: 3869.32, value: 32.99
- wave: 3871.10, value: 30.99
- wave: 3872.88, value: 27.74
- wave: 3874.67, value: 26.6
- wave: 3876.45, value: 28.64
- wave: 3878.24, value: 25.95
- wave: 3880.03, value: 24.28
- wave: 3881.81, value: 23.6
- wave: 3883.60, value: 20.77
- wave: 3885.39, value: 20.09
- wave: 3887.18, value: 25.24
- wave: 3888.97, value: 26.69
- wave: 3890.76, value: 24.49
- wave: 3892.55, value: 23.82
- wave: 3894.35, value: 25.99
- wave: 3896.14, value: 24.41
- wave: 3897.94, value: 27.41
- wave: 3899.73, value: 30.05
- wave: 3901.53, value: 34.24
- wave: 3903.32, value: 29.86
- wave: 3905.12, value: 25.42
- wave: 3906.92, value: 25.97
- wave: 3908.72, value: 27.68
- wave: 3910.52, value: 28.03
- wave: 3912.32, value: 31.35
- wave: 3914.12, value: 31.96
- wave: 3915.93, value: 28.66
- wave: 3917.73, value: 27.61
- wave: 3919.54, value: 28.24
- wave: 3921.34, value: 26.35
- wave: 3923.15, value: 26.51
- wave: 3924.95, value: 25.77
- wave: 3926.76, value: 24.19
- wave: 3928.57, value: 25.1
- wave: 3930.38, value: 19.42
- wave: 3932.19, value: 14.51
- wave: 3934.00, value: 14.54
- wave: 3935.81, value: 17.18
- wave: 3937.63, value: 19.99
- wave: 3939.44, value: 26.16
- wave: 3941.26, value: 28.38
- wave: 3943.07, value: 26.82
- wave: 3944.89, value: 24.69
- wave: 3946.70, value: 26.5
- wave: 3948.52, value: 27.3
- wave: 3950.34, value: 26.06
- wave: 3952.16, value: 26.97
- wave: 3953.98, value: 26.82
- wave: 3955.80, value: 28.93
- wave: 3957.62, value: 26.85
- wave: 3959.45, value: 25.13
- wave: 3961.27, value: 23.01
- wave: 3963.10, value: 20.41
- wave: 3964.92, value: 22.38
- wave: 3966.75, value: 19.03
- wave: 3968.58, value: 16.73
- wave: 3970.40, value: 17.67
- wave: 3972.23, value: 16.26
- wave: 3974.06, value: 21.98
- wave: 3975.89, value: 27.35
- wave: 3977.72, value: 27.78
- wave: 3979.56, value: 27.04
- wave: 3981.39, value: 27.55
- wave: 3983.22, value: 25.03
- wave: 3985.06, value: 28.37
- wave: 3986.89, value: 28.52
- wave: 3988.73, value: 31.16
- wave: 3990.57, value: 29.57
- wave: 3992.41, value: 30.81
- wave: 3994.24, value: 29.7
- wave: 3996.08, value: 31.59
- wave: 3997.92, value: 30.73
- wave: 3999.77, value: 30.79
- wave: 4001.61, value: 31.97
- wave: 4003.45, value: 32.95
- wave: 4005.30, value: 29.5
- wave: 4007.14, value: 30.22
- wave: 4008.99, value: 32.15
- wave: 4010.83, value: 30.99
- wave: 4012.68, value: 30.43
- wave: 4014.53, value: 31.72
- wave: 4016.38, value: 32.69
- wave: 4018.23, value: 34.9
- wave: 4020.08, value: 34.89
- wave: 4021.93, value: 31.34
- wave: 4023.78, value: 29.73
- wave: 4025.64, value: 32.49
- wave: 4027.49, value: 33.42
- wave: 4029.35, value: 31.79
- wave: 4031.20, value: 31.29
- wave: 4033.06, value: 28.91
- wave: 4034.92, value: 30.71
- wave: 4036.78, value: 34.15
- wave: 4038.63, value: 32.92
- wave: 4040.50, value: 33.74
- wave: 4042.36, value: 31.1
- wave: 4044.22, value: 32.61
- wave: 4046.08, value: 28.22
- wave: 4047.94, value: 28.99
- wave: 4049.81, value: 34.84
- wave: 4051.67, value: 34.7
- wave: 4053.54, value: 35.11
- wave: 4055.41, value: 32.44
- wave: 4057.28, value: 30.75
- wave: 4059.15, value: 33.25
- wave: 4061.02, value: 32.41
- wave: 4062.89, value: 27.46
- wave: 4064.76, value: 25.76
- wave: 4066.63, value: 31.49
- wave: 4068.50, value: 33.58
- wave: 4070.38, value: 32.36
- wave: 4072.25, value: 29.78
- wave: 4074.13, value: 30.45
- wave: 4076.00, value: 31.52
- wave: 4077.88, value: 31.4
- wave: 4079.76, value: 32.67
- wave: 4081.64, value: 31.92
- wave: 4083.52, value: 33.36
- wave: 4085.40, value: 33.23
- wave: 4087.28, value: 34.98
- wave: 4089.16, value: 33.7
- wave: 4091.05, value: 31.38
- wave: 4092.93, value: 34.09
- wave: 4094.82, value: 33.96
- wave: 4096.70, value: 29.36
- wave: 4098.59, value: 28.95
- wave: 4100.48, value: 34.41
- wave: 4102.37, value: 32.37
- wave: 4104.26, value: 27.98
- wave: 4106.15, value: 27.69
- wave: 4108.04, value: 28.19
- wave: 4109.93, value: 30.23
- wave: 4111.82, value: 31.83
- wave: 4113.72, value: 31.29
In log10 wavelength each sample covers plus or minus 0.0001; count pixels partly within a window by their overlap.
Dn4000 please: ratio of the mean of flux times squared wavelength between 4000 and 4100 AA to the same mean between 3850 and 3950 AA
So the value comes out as 1.33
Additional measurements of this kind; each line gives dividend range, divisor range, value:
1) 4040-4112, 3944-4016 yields 1.22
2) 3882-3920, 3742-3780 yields 1.20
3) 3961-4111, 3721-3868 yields 1.27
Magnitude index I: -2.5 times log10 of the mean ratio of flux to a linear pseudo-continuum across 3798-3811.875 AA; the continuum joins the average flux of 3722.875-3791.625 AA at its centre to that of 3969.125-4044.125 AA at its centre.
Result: 0.21 mag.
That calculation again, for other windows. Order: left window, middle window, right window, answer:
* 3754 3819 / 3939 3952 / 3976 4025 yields 0.103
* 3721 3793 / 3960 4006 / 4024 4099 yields 0.190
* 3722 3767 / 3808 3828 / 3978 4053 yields 0.197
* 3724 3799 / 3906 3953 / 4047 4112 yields 0.206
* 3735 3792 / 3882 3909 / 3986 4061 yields 0.083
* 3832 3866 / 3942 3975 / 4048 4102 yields 0.179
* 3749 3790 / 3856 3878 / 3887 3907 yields -0.037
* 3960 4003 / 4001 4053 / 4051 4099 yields -0.110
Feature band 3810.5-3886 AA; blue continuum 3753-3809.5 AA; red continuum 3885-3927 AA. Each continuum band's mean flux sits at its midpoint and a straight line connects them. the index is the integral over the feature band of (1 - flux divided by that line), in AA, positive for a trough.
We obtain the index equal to 4.4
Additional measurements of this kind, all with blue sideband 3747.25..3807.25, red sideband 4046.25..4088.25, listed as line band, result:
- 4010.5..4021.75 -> -0.7 AA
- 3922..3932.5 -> 2.0 AA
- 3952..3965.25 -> 1.9 AA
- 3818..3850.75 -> 3.9 AA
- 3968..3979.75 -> 3.0 AA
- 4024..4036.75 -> -0.2 AA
